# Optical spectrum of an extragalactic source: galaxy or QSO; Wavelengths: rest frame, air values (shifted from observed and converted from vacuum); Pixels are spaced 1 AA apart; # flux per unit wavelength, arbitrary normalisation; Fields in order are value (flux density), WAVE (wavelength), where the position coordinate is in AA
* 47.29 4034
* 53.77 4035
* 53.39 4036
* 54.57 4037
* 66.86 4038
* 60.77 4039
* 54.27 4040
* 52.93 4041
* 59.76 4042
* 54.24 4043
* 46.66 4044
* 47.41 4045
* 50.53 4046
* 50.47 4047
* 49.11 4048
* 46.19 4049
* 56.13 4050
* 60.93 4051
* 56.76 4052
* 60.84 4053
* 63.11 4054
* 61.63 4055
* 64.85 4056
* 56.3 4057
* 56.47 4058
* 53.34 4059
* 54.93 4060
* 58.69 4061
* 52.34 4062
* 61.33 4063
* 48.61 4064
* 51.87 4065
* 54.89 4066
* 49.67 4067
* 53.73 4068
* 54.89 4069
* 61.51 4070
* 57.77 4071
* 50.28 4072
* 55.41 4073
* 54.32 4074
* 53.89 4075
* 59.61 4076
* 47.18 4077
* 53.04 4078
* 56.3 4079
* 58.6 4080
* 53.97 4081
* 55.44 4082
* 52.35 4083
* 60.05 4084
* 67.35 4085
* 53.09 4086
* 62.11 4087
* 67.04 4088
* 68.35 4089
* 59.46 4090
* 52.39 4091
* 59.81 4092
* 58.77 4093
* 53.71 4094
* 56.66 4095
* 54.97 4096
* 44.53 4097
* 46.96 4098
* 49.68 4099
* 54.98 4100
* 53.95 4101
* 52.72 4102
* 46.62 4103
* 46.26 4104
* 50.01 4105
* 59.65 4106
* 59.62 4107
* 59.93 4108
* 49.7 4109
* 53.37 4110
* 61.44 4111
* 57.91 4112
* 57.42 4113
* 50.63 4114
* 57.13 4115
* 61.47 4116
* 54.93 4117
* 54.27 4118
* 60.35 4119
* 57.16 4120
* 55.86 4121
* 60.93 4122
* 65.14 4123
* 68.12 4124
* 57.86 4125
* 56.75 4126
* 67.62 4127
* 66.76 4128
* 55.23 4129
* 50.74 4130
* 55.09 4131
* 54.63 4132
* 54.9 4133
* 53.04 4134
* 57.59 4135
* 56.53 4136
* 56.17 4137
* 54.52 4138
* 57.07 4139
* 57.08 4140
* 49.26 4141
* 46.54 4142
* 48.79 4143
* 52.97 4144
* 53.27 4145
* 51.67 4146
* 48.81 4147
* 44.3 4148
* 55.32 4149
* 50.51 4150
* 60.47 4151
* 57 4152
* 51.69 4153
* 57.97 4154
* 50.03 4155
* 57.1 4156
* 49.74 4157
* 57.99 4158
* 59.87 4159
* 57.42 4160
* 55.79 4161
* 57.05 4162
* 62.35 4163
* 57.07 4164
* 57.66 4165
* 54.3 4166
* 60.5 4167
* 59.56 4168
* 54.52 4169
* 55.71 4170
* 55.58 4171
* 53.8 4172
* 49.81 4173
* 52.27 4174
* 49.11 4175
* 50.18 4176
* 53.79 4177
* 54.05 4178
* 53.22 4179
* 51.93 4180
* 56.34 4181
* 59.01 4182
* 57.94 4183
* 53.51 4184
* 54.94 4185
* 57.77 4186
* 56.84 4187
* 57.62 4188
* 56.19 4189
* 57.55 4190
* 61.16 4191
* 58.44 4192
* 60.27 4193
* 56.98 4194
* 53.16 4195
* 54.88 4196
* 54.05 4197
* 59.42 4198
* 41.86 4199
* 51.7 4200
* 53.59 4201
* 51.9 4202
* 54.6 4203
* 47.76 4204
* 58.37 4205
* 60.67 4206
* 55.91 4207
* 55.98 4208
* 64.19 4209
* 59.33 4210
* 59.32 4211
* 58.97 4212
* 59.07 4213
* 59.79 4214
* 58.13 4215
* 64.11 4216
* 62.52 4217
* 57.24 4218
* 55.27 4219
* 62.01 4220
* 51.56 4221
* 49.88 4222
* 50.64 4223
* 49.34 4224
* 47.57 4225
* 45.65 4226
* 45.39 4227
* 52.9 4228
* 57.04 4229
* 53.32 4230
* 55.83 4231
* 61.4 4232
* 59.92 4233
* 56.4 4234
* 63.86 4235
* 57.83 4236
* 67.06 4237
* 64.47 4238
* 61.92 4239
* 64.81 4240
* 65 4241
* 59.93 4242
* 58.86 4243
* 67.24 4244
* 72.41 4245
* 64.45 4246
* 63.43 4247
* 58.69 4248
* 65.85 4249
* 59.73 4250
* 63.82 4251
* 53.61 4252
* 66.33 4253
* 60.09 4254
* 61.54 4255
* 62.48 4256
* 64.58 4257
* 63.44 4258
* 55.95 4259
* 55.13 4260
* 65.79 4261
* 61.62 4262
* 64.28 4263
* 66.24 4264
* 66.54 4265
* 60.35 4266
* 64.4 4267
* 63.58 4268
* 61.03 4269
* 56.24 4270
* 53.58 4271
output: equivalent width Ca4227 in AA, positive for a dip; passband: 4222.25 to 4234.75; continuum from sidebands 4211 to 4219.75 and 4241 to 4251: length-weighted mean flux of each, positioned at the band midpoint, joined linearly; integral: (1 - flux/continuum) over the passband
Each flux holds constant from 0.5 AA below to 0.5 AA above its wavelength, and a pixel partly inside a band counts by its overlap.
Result 1.66 AA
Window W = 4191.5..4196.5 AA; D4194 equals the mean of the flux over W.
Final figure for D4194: 56.7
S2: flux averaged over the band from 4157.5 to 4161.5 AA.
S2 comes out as 57.8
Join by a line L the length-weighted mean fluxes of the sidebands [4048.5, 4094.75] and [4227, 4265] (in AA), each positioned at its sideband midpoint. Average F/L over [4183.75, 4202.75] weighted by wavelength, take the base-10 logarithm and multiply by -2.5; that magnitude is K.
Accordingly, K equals 0.09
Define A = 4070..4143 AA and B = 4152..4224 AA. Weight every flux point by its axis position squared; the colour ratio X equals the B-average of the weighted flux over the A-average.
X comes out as 1.0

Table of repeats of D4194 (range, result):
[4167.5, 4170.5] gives 56.6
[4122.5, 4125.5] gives 63.7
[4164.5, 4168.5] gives 58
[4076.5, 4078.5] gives 50.1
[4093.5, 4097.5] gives 52.5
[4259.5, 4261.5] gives 60.5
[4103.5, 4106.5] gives 52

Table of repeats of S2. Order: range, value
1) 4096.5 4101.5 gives 50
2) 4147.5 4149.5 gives 49.8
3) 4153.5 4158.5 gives 54.6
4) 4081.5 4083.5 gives 53.9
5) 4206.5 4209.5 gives 58.7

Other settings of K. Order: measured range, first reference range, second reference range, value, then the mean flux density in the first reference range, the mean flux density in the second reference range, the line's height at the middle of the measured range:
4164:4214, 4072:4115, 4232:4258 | 0.08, 55.4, 62.6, 59.9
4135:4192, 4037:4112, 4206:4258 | 0.05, 55.5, 59.2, 57.6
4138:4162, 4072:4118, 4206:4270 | 0.07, 55.5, 59.7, 57.2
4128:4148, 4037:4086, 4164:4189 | 0.04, 55.5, 55.1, 55.2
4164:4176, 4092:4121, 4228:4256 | 0.06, 54.6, 61.5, 57.8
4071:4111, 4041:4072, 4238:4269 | 0.02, 55.1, 62.7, 56.4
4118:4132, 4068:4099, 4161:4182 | -0.07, 56.2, 55.1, 55.6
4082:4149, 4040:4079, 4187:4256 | 0.00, 54.8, 58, 55.9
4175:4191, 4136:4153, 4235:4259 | 0.02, 52.8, 62.8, 56.6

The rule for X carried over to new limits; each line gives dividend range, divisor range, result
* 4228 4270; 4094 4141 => 1.18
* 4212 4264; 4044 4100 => 1.16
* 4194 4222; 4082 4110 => 1.07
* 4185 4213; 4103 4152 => 1.05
